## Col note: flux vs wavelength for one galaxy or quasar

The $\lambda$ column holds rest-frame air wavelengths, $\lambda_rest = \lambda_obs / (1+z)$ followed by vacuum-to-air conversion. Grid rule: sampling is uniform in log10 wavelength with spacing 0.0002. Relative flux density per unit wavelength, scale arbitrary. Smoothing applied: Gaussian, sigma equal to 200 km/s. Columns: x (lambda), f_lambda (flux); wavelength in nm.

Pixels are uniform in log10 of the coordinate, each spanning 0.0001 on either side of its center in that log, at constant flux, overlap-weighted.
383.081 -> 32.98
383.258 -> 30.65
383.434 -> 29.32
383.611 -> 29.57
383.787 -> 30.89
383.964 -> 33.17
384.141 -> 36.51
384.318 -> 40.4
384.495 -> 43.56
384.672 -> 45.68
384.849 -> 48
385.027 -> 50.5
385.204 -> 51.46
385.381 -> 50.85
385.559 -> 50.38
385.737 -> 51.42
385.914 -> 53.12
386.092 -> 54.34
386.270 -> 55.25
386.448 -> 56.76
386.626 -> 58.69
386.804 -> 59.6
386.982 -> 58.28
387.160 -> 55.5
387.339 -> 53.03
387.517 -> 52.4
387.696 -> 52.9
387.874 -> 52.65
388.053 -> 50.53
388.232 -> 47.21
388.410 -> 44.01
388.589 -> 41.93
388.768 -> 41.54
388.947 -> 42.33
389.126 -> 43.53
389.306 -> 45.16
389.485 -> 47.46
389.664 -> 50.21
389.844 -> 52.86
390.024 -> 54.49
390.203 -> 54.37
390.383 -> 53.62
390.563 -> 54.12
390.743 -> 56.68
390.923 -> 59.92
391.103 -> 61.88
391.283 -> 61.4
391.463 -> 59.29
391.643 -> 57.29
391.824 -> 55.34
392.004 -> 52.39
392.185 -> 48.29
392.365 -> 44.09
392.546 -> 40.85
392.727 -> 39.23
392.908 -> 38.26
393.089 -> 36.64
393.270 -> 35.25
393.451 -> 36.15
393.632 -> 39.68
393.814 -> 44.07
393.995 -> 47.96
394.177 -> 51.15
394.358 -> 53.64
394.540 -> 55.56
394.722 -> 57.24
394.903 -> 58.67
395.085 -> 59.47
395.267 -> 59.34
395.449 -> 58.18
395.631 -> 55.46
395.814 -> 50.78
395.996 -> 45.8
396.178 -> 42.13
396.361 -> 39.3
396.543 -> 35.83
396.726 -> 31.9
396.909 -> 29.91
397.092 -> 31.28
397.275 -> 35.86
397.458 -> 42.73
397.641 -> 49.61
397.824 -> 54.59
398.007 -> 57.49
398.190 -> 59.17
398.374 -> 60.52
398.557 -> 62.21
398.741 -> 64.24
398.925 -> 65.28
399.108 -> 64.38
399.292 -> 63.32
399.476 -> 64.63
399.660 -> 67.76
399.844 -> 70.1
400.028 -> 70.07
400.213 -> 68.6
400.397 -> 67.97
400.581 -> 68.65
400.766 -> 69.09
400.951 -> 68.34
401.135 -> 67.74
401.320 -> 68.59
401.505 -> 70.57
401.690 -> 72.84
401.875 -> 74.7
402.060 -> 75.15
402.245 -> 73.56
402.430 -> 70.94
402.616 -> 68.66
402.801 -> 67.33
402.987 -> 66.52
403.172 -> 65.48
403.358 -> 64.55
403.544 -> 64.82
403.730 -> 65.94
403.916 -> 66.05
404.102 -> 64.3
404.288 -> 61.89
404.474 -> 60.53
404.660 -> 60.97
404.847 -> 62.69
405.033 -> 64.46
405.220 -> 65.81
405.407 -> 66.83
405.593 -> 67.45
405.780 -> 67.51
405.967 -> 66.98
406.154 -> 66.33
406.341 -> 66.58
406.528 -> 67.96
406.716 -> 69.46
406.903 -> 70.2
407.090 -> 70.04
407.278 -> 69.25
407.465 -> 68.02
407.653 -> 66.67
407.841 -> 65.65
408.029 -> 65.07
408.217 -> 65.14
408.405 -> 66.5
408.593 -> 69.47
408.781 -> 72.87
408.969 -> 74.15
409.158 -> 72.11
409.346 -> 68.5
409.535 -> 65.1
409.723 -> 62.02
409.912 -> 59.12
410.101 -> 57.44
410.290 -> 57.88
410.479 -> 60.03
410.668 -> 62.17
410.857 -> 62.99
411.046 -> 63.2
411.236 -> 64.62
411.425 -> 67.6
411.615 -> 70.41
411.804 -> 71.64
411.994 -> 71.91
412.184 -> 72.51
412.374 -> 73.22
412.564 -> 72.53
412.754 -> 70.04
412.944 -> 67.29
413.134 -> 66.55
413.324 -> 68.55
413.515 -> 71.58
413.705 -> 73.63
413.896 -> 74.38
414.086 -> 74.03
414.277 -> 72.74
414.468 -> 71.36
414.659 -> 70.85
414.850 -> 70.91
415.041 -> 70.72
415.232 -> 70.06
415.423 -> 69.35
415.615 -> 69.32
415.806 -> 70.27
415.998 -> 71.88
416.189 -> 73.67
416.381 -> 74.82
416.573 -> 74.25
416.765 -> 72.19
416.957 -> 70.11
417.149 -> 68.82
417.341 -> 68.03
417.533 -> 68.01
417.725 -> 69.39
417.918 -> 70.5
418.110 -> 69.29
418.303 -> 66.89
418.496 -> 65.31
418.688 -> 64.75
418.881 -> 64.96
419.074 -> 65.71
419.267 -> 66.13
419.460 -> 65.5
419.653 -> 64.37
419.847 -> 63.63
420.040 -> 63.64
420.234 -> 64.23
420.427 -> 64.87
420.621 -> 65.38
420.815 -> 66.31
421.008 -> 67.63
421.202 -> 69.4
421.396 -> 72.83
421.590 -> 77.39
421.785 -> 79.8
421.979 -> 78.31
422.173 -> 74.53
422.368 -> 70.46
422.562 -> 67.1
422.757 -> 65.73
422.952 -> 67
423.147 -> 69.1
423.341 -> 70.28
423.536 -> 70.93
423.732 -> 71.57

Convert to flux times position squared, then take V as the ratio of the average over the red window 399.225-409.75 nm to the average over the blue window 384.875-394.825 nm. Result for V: 1.45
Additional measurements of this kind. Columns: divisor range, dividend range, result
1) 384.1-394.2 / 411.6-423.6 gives 1.62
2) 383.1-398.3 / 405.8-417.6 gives 1.59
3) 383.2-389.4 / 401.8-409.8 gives 1.58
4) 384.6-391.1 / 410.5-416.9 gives 1.55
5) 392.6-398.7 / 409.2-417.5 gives 1.59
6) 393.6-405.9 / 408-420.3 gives 1.23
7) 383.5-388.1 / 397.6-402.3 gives 1.45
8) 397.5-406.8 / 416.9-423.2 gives 1.13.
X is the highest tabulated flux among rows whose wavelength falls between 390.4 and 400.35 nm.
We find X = 70.1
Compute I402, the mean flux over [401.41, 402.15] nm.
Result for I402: 73.3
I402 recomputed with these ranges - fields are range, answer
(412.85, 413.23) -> 67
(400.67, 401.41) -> 68.4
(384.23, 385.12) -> 45.7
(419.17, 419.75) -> 65.3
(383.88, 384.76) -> 39.9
